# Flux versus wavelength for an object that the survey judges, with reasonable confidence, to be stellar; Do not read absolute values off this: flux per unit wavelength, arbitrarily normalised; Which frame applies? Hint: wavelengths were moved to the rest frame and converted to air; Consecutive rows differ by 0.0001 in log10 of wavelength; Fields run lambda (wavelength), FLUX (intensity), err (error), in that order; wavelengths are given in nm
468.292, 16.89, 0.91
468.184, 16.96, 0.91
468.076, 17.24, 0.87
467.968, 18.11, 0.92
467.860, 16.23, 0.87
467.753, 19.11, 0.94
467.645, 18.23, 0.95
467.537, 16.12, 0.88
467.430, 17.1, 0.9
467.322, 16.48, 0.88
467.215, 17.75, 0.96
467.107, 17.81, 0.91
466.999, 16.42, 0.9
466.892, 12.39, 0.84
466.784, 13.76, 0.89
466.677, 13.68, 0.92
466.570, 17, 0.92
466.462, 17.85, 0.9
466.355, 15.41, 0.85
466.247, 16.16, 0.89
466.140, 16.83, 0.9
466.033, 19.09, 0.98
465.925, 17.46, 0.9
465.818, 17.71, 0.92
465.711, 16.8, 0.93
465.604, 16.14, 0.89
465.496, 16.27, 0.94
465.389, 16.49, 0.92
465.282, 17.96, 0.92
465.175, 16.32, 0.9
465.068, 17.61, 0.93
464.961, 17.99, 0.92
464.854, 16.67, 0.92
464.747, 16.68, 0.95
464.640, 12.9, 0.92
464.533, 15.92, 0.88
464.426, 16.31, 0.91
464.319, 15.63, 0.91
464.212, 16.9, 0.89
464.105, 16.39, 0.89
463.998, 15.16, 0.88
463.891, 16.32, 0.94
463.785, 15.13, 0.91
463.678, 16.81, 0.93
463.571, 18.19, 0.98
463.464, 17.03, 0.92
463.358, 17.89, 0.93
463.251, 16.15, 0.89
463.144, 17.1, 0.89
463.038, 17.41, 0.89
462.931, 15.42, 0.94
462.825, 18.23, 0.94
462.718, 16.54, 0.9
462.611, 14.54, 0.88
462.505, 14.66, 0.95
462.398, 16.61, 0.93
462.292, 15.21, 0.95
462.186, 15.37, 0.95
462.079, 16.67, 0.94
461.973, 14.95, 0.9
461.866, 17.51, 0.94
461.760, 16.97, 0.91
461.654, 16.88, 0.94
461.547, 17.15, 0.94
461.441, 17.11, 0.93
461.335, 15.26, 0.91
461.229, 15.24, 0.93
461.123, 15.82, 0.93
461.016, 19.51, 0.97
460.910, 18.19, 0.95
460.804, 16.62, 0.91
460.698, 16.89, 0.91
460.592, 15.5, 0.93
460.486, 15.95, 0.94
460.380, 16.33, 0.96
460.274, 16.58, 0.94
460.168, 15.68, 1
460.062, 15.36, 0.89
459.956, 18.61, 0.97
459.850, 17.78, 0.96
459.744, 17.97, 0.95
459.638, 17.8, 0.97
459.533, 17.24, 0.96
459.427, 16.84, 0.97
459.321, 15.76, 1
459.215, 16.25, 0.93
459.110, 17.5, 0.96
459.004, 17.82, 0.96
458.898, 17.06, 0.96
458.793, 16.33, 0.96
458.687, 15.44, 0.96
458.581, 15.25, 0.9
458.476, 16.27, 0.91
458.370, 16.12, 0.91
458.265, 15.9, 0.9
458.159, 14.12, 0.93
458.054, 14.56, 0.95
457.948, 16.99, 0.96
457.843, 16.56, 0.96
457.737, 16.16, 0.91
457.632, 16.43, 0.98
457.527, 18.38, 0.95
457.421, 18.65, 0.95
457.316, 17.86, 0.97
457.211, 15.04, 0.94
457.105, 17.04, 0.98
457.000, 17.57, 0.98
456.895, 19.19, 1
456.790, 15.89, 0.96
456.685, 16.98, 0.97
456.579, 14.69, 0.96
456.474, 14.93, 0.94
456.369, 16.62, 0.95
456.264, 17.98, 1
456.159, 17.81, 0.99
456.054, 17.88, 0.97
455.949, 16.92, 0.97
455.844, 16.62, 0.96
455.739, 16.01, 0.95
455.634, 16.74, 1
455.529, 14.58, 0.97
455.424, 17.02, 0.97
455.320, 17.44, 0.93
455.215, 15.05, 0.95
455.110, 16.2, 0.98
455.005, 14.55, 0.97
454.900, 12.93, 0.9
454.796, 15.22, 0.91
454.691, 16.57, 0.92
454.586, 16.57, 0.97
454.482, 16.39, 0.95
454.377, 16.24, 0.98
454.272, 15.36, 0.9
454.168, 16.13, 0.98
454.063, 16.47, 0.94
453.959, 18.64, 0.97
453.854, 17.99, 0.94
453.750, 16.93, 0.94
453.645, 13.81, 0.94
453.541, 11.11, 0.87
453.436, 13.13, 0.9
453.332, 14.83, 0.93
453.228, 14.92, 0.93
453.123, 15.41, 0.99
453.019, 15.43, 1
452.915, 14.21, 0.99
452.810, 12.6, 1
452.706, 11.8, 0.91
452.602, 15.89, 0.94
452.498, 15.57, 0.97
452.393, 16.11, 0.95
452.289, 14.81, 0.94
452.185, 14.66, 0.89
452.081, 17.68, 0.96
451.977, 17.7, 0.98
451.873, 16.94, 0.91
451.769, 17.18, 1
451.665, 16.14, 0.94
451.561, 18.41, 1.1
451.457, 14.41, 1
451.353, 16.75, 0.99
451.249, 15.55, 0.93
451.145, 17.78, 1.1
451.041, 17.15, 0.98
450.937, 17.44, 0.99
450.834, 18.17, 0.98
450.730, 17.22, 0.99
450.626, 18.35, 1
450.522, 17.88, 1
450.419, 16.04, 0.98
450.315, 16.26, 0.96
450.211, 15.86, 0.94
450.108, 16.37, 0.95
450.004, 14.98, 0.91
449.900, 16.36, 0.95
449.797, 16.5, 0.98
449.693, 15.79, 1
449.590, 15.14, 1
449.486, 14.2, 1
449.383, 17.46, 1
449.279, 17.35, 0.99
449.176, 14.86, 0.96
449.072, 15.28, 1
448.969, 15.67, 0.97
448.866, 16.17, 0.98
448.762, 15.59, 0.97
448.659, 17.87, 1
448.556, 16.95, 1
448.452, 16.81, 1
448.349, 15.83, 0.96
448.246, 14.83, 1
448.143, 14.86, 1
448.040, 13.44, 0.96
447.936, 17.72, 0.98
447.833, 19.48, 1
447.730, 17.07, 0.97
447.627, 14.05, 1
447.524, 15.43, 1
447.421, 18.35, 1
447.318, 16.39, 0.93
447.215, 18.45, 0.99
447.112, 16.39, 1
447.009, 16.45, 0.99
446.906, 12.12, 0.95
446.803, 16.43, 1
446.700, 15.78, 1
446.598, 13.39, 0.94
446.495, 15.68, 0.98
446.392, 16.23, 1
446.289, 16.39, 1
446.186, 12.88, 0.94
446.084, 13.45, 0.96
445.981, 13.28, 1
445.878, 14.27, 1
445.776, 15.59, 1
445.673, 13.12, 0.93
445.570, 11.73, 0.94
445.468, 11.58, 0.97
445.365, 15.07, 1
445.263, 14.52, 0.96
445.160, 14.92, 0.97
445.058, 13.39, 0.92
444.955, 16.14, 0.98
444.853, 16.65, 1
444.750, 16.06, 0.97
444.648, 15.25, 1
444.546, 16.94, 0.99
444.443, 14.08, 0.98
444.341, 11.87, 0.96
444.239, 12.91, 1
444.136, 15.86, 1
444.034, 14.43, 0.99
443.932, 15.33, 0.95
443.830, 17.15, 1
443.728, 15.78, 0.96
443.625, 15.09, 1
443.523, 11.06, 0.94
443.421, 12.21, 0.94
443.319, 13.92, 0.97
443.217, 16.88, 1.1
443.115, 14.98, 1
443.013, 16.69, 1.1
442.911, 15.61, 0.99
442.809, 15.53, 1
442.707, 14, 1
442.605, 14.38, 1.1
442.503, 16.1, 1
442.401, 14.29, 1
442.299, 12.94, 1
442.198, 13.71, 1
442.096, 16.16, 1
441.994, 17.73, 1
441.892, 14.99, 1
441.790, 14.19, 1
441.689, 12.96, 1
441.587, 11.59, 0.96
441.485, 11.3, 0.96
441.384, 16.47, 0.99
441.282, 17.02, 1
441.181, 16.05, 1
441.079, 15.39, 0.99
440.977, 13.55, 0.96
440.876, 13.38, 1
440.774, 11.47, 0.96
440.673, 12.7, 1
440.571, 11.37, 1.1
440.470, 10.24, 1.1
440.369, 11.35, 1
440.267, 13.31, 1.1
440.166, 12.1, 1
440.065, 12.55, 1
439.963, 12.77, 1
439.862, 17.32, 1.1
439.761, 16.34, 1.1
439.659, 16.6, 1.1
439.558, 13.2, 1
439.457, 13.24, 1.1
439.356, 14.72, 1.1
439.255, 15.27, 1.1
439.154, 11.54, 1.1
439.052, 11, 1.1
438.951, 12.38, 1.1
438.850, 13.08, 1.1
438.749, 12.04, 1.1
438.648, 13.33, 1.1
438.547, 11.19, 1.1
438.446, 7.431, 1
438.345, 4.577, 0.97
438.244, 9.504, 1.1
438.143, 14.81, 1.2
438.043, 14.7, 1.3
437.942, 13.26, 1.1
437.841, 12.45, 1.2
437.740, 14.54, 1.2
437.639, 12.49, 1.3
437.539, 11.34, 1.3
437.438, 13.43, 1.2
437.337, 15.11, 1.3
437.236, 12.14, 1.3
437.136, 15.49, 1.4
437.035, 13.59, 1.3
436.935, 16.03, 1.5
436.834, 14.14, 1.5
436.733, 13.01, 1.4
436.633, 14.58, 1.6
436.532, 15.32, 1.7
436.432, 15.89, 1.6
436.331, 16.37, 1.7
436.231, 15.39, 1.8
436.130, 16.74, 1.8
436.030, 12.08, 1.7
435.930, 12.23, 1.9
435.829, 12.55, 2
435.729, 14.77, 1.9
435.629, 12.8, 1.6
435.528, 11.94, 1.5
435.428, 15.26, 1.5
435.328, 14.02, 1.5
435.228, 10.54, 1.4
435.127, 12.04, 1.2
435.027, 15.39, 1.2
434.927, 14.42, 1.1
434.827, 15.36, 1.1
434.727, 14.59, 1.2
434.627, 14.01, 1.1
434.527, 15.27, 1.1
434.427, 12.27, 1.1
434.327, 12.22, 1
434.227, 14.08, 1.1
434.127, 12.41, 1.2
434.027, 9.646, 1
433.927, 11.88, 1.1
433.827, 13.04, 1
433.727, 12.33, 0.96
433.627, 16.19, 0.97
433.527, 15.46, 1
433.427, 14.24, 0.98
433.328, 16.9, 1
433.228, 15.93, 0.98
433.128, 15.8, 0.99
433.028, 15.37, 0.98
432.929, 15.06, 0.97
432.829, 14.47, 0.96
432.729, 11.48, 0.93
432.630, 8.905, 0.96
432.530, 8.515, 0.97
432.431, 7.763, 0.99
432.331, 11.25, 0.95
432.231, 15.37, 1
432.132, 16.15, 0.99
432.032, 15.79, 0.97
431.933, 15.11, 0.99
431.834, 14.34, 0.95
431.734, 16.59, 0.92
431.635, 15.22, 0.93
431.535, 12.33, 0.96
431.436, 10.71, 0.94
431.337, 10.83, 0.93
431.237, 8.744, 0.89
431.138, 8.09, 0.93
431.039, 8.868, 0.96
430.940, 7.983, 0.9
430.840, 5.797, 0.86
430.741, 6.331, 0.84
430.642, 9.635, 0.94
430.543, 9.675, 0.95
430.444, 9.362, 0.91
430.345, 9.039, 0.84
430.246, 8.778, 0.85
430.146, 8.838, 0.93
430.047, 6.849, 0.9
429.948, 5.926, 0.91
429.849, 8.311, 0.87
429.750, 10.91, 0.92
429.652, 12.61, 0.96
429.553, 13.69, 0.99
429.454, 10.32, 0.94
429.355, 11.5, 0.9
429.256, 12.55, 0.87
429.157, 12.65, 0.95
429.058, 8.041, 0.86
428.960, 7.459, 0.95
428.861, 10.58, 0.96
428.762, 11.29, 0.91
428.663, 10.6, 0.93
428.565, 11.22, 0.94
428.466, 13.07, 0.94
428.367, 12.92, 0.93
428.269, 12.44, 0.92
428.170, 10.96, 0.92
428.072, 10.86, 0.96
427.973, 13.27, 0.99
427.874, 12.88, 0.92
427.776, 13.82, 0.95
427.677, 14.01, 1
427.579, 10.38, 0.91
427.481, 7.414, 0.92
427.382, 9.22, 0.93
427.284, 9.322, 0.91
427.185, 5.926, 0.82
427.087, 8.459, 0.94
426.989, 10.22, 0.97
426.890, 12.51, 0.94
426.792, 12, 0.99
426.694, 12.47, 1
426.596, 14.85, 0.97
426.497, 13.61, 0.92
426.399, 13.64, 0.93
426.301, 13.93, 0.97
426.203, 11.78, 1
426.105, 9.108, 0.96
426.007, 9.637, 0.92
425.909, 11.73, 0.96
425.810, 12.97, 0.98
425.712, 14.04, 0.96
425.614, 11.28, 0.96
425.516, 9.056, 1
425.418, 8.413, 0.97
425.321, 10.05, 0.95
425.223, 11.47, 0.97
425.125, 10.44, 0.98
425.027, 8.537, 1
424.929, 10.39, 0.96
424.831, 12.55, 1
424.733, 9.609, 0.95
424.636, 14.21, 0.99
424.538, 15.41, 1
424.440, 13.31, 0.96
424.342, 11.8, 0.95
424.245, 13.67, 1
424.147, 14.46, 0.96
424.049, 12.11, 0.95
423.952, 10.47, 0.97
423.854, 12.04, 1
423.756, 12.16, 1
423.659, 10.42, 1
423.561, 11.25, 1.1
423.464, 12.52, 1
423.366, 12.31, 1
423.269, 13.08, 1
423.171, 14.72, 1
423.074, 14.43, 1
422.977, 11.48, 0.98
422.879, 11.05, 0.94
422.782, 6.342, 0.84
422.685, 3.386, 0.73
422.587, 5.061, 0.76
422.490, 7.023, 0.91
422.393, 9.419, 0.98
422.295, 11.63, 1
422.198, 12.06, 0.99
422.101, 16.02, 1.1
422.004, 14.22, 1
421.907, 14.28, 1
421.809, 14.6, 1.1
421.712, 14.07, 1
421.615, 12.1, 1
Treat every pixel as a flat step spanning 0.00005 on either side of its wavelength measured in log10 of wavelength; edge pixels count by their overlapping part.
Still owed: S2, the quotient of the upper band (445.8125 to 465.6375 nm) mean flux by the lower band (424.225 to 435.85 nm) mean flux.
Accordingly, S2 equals 1.37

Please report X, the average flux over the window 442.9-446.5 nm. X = 14.6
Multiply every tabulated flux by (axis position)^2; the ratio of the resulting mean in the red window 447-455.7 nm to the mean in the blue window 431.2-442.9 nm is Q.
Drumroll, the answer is 1.3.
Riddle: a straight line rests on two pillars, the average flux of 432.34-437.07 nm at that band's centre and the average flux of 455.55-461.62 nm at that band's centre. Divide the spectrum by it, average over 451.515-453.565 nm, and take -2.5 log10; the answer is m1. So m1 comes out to 0.04 mag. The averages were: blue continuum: 13.6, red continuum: 16.7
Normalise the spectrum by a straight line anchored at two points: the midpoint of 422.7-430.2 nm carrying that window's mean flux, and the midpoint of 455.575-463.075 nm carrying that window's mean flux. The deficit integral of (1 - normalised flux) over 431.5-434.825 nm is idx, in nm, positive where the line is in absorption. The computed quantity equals -0.35 nm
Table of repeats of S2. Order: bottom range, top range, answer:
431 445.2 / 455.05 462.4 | 1.21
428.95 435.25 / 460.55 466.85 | 1.38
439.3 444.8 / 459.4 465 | 1.15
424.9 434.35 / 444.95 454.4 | 1.37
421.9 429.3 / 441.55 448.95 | 1.33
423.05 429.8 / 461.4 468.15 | 1.43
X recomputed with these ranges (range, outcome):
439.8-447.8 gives 14.6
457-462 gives 16.6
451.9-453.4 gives 15.1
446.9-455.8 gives 16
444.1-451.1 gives 15.6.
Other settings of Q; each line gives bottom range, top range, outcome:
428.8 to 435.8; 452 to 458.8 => 1.47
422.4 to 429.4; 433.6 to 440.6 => 1.24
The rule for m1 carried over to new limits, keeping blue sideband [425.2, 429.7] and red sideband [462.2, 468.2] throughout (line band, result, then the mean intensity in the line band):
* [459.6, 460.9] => -0.06 mag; 16.8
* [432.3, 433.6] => -0.10 mag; 13.2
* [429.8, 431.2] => 0.40 mag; 8.11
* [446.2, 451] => -0.14 mag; 16.2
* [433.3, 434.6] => -0.11 mag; 13.5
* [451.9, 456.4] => -0.05 mag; 15.7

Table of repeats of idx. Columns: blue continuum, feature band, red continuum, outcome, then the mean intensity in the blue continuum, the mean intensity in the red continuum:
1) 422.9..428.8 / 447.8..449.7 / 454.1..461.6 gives -0.115 nm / 11.7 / 16.5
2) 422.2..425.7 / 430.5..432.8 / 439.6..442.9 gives 0.236 nm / 11.1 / 14.1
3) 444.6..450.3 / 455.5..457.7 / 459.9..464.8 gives -0.114 nm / 15.5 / 16.4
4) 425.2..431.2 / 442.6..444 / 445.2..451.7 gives -0.041 nm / 10.6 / 15.8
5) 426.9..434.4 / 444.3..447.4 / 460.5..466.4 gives -0.239 nm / 11.4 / 16.5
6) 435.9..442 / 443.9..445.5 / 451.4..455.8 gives -0.049 nm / 13.4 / 15.6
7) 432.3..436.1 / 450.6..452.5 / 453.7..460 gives -0.116 nm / 13.3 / 16.6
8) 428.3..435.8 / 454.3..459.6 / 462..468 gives -0.347 nm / 12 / 16.5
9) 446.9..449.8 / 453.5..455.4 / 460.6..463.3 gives 0.056 nm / 16.1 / 16.5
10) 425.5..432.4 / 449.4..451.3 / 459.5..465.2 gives -0.253 nm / 11.1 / 16.5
